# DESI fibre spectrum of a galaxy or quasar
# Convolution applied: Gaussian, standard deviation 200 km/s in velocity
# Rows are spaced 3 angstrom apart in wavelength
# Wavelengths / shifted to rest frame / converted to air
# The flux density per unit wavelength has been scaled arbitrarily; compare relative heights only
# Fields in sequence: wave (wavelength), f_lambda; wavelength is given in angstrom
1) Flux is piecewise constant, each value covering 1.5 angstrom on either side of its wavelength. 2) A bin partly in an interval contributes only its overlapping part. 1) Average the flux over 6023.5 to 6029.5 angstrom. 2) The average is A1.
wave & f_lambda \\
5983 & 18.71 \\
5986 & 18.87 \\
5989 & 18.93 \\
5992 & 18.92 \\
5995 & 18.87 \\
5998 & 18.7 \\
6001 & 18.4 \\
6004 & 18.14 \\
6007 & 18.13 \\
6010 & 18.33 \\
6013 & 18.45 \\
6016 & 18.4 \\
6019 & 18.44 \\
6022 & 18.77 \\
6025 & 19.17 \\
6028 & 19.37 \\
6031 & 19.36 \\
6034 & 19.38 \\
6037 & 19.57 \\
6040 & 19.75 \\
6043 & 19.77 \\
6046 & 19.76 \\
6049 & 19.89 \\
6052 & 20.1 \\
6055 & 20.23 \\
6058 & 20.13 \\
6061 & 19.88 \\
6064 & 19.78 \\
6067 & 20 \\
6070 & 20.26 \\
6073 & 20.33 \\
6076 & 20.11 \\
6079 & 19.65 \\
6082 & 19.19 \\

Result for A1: 19.3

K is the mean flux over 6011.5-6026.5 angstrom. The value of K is 18.6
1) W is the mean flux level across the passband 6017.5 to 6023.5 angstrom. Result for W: 18.6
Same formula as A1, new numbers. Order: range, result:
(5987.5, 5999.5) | 18.9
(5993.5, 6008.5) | 18.4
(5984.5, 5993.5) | 18.9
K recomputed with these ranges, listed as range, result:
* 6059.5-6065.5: 19.8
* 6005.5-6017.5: 18.3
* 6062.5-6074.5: 20.1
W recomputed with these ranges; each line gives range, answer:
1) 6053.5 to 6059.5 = 20.2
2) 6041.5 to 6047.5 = 19.8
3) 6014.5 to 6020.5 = 18.4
